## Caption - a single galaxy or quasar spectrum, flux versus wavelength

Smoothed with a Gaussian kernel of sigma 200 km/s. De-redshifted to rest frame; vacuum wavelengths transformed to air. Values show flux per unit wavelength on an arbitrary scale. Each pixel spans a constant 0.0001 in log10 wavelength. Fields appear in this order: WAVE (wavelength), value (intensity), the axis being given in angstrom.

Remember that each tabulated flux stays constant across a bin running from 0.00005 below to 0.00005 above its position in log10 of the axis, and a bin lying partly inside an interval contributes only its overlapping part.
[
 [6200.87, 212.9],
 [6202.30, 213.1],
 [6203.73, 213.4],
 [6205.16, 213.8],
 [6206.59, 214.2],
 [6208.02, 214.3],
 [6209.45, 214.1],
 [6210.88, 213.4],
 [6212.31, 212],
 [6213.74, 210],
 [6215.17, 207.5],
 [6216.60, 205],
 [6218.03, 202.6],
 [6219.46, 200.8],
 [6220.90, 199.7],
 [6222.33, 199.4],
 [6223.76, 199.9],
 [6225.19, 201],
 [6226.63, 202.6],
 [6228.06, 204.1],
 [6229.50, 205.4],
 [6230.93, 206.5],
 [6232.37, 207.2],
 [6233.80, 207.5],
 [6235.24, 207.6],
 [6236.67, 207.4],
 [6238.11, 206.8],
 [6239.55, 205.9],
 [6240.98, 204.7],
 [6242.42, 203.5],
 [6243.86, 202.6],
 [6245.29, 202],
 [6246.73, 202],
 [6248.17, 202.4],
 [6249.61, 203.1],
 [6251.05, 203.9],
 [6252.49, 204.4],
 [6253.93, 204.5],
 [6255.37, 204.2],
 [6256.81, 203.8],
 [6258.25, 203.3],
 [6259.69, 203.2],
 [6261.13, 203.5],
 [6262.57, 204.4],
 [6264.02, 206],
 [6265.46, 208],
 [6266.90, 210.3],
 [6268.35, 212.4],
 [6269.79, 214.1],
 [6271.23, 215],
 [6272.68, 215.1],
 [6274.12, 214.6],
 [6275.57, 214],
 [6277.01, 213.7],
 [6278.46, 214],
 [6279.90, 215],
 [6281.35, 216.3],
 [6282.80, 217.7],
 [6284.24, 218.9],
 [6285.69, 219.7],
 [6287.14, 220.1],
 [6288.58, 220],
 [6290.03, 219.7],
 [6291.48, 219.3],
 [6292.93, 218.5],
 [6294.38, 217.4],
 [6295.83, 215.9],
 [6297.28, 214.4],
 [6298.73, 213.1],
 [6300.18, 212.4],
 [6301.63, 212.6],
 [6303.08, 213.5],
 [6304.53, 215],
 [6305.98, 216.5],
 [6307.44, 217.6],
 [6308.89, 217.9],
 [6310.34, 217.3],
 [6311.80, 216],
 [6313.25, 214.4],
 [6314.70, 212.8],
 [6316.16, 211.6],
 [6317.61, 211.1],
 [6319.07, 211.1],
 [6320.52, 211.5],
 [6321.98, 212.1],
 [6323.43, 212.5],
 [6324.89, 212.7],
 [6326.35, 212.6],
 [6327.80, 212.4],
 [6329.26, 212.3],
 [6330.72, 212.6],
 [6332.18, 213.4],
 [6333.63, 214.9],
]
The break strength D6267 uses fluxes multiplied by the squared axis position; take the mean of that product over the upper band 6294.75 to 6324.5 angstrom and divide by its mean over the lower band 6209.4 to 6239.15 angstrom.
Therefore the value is 1.1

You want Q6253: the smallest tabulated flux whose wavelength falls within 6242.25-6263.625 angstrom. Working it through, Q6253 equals 202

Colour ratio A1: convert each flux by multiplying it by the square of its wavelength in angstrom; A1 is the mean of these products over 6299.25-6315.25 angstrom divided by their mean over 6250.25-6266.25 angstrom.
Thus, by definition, 1.07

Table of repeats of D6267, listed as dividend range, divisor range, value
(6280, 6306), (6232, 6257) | 1.08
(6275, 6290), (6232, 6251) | 1.07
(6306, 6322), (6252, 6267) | 1.06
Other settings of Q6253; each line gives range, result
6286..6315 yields 212.4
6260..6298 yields 203.5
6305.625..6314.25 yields 214.4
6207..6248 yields 199.4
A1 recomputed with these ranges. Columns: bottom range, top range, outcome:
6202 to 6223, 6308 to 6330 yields 1.06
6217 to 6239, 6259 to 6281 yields 1.05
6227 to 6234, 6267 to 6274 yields 1.05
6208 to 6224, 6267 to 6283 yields 1.06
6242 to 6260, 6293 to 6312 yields 1.08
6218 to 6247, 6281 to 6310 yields 1.09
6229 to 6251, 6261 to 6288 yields 1.05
